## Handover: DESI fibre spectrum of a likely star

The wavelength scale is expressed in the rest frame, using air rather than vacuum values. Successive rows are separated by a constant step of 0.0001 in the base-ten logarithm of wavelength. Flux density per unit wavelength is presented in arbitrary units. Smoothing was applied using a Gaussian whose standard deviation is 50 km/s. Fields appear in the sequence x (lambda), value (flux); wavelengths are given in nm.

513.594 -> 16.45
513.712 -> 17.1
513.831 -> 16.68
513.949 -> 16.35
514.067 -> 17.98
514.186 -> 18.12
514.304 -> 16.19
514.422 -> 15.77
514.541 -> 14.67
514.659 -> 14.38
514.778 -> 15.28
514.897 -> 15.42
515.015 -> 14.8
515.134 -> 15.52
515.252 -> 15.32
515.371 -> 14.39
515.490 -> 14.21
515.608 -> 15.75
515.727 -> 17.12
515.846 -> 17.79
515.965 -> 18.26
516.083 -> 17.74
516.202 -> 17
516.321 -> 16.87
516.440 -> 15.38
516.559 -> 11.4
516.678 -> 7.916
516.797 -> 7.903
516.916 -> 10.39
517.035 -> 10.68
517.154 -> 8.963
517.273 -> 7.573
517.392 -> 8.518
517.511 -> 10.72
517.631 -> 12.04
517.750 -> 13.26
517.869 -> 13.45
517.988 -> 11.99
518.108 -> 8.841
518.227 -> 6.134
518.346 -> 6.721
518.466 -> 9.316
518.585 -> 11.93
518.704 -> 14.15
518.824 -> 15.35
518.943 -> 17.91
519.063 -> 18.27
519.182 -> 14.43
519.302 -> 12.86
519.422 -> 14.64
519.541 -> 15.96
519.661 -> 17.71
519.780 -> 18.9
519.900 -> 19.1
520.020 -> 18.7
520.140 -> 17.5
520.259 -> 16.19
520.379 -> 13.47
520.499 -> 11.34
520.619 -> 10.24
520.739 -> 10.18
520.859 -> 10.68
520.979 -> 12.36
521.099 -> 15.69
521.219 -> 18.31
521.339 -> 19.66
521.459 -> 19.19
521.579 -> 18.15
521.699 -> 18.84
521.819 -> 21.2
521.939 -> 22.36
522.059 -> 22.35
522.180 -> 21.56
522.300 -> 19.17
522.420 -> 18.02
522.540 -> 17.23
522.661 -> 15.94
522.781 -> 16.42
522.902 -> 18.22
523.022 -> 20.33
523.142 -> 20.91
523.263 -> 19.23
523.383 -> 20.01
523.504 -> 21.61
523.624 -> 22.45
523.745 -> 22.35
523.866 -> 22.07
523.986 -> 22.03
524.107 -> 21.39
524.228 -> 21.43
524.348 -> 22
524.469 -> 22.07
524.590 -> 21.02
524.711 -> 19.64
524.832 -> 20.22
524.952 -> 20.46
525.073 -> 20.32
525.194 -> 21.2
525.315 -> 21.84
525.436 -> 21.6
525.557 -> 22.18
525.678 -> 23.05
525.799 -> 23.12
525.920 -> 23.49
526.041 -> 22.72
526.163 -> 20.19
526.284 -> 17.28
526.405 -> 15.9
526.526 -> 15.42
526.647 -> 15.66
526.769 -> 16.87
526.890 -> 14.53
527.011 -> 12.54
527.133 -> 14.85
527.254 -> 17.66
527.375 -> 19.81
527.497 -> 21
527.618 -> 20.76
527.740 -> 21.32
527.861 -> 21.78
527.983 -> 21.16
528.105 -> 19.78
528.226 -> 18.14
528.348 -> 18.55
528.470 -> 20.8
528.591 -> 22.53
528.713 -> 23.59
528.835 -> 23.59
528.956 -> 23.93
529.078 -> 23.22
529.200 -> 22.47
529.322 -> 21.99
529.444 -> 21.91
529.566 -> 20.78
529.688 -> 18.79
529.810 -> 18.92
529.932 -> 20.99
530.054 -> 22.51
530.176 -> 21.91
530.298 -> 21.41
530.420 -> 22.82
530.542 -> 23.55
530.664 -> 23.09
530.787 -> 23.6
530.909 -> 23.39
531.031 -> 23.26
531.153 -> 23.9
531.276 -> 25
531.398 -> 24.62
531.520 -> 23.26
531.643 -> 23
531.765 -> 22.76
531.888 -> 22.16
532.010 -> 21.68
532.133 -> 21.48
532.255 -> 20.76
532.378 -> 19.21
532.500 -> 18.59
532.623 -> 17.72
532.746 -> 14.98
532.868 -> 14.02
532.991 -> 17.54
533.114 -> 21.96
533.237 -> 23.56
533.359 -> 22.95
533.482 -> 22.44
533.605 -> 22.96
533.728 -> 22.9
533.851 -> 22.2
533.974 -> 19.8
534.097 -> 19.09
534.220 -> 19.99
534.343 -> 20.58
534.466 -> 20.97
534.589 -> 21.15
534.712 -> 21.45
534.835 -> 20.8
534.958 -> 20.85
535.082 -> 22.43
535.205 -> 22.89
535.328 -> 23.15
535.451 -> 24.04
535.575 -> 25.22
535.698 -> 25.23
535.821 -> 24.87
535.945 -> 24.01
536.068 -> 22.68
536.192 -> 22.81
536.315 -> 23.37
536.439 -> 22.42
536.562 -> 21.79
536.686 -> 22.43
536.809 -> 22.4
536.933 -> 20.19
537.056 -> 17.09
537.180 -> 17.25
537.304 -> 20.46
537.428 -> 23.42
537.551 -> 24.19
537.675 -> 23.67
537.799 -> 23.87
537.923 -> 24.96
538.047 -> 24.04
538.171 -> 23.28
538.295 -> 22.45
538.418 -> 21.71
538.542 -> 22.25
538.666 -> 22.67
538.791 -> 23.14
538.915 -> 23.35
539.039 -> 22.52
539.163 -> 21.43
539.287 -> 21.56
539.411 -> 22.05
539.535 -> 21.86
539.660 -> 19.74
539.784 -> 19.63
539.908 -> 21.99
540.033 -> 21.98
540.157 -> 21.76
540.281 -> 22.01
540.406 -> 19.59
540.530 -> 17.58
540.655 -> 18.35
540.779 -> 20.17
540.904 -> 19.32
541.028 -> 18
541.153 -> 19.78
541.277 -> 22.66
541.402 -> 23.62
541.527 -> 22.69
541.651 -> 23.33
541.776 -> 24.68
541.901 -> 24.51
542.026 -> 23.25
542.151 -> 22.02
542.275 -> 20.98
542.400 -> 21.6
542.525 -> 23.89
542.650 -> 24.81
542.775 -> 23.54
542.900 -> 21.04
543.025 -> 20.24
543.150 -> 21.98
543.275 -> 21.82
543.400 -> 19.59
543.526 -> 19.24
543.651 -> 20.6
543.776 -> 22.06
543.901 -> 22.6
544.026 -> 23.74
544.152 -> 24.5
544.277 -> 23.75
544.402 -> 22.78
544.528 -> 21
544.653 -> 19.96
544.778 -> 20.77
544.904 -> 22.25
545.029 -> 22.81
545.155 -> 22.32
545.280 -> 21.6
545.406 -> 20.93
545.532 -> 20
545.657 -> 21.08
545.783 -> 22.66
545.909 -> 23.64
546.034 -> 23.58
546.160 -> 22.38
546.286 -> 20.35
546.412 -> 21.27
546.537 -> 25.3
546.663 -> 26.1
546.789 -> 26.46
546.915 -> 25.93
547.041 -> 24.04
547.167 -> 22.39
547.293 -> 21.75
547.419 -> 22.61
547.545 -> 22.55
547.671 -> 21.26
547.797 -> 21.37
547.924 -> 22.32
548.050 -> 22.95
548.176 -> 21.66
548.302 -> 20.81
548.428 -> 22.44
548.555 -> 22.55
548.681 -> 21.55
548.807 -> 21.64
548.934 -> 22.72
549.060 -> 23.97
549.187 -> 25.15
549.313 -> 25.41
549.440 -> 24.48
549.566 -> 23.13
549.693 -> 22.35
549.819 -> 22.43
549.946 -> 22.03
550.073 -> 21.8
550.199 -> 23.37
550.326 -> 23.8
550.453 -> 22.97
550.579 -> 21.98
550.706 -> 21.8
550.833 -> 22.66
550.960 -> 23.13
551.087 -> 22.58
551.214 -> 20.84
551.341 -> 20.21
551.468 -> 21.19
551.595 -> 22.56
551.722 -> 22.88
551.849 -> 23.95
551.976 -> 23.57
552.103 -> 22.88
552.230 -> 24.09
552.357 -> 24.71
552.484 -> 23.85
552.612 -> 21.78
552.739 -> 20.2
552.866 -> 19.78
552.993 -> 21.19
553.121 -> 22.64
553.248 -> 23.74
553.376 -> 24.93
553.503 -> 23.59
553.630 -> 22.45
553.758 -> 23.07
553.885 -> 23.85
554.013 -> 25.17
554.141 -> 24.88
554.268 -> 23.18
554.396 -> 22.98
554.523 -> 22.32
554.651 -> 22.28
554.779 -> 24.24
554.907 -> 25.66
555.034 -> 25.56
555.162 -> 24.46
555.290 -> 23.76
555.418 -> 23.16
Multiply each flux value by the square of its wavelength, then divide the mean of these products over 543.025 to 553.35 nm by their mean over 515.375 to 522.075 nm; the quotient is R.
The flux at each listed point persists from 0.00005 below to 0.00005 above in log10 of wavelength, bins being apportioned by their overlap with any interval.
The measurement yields 1.75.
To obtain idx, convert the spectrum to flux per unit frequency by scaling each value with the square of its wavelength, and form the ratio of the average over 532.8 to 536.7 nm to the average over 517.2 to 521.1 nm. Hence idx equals 1.77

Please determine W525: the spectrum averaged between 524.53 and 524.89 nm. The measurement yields 20.3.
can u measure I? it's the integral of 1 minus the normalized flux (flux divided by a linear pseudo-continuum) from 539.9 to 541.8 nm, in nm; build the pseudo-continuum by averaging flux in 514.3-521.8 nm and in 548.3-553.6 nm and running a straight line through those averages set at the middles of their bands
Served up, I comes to -0.09 nm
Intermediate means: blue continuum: 14.1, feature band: 21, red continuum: 22.7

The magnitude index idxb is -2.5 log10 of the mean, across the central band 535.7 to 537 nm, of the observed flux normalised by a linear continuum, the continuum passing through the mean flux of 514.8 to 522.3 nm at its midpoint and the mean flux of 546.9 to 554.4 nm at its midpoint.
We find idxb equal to -0.19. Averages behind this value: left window 14.6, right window 22.8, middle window 22.8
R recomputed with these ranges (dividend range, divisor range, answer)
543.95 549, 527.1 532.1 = 1.10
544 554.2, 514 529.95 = 1.45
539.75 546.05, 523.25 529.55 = 1.13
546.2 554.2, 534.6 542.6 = 1.08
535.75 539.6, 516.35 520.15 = 1.89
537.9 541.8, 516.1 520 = 1.83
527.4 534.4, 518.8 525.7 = 1.19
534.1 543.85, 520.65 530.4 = 1.16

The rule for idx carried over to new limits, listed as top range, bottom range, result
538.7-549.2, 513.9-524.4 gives 1.53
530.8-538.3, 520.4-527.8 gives 1.20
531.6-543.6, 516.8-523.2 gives 1.55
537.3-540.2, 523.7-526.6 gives 1.13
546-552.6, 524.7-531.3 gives 1.19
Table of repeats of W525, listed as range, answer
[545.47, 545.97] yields 21.8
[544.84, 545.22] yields 22.4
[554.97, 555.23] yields 25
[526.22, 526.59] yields 16.3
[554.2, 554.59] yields 22.9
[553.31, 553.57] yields 24.3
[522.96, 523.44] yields 20.1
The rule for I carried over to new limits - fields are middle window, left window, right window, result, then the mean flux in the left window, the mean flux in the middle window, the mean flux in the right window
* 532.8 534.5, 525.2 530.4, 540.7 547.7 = 0.02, 20.3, 20.8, 22.3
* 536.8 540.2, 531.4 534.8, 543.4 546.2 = -0.10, 20.8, 22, 22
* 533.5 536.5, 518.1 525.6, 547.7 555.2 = -0.35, 17.7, 22.3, 22.9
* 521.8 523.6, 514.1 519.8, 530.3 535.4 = -0.34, 13.7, 19.7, 21.5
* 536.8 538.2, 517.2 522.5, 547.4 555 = -0.19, 14.9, 22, 22.8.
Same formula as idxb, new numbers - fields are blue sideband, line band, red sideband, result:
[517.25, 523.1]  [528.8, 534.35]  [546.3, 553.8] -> -0.19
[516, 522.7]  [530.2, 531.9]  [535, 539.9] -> -0.18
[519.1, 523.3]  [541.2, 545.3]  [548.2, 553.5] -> -0.05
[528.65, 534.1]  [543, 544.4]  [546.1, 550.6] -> 0.03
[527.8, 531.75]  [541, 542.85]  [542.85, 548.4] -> -0.02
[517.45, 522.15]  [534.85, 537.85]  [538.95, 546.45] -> -0.14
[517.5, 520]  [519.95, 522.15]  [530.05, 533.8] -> -0.10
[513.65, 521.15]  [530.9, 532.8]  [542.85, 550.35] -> -0.19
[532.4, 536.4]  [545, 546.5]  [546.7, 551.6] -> 0.02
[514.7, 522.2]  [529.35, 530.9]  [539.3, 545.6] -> -0.21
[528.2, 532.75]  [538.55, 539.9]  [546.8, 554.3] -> 0.02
